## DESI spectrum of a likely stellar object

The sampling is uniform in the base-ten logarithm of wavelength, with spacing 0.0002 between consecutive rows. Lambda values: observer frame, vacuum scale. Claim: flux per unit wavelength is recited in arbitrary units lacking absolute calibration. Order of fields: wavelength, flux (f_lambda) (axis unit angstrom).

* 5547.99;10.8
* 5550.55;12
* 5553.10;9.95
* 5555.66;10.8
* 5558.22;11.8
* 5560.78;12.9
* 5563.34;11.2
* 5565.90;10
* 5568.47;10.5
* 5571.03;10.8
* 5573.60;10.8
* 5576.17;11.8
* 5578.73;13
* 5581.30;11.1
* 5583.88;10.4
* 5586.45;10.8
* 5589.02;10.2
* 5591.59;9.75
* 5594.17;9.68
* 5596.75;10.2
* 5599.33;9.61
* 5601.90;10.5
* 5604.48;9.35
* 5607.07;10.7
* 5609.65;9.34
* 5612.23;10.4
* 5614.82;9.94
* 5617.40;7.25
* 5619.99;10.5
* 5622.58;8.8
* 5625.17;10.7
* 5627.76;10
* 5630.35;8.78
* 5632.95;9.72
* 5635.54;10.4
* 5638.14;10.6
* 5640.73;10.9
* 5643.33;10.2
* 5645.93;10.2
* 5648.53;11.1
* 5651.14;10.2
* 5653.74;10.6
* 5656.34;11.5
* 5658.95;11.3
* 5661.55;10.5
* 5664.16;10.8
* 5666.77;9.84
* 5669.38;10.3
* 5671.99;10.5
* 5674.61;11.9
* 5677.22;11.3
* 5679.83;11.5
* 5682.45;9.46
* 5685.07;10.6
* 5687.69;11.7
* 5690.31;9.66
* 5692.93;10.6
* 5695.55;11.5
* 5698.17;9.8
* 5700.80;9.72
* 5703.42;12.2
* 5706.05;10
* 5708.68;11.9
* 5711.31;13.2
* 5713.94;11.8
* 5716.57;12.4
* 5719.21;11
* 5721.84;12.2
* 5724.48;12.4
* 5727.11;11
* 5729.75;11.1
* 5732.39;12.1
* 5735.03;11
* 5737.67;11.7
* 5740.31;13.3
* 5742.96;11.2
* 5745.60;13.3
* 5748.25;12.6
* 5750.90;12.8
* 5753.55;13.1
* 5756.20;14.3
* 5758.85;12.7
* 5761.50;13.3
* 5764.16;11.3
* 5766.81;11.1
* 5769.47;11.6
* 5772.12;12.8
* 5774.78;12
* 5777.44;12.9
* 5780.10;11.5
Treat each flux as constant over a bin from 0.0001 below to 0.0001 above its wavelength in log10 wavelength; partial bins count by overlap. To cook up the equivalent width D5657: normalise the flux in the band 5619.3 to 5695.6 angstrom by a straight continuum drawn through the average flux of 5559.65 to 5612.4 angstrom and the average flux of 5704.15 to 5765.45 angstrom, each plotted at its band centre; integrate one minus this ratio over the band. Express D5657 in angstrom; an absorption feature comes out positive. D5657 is 5.7 angstrom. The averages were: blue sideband 10.6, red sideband 12.2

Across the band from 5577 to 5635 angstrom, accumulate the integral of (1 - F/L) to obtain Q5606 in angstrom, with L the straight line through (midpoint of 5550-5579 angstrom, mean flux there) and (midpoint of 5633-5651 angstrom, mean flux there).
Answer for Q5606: 4.2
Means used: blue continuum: 11.2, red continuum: 10.5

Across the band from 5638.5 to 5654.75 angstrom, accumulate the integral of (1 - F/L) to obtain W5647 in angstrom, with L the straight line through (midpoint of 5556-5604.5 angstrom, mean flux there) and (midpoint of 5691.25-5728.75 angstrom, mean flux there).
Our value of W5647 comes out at 0.82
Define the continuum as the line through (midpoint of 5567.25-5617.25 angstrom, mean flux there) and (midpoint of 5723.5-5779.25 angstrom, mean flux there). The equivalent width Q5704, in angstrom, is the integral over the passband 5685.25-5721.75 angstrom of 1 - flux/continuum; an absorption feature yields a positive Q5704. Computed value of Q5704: 1.5 angstrom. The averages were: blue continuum 10.4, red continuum 12.3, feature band 11.2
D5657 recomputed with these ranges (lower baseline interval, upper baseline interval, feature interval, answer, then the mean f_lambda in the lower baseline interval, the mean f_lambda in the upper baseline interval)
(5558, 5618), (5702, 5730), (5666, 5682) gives 0.7 angstrom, 10.5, 11.8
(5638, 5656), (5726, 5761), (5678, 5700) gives 1.5 angstrom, 10.6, 12.4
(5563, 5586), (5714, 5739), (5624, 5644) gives 2.0 angstrom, 11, 11.7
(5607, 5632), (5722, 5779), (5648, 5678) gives -0.9 angstrom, 9.59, 12.3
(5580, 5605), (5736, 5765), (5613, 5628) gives 1.6 angstrom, 10.2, 12.7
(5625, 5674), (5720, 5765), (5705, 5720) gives -0.1 angstrom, 10.4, 12.3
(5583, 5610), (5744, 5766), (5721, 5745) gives 1.3 angstrom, 10.1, 12.9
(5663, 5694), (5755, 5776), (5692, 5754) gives -1.0 angstrom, 10.7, 12.4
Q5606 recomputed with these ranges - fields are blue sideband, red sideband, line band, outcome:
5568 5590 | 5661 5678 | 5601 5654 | 4.3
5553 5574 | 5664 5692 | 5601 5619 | 2.1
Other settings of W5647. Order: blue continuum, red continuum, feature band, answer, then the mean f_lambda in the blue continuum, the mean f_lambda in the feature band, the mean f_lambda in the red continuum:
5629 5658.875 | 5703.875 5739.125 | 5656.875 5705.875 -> 1.3 angstrom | 10.4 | 10.7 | 11.7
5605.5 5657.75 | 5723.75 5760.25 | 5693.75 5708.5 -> 1.0 angstrom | 10.1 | 10.7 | 12.3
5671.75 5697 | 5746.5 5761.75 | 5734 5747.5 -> 0.6 angstrom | 10.9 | 12.1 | 13.1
